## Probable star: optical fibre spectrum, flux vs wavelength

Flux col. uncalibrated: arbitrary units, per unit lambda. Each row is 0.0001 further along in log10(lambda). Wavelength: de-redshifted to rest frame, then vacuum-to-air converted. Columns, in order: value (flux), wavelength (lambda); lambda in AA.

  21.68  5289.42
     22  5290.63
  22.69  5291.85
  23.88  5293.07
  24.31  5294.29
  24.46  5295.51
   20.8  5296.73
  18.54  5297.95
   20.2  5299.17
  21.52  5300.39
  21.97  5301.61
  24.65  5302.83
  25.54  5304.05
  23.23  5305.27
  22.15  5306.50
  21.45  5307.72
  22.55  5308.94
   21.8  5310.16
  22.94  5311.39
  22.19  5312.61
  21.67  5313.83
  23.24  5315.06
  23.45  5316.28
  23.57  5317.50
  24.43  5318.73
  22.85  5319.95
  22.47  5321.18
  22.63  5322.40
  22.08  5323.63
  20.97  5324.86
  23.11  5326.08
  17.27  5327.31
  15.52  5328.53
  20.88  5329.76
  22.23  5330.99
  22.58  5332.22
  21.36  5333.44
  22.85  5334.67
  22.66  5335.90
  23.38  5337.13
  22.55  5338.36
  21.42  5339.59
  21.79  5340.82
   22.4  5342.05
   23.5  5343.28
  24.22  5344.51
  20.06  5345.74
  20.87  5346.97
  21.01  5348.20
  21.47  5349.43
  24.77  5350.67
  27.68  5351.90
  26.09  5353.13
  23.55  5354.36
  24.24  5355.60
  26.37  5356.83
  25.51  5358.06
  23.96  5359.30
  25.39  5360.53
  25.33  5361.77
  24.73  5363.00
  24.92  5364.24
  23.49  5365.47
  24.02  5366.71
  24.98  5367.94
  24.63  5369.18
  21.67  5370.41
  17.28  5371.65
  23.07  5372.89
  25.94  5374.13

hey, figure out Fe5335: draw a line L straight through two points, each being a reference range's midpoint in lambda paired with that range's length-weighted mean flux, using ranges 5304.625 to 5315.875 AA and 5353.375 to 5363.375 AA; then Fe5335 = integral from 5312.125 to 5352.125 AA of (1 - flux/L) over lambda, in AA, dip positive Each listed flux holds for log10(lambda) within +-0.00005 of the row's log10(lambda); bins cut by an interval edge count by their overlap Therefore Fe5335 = 2.3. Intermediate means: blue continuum 22.4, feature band 22.2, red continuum 24.9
